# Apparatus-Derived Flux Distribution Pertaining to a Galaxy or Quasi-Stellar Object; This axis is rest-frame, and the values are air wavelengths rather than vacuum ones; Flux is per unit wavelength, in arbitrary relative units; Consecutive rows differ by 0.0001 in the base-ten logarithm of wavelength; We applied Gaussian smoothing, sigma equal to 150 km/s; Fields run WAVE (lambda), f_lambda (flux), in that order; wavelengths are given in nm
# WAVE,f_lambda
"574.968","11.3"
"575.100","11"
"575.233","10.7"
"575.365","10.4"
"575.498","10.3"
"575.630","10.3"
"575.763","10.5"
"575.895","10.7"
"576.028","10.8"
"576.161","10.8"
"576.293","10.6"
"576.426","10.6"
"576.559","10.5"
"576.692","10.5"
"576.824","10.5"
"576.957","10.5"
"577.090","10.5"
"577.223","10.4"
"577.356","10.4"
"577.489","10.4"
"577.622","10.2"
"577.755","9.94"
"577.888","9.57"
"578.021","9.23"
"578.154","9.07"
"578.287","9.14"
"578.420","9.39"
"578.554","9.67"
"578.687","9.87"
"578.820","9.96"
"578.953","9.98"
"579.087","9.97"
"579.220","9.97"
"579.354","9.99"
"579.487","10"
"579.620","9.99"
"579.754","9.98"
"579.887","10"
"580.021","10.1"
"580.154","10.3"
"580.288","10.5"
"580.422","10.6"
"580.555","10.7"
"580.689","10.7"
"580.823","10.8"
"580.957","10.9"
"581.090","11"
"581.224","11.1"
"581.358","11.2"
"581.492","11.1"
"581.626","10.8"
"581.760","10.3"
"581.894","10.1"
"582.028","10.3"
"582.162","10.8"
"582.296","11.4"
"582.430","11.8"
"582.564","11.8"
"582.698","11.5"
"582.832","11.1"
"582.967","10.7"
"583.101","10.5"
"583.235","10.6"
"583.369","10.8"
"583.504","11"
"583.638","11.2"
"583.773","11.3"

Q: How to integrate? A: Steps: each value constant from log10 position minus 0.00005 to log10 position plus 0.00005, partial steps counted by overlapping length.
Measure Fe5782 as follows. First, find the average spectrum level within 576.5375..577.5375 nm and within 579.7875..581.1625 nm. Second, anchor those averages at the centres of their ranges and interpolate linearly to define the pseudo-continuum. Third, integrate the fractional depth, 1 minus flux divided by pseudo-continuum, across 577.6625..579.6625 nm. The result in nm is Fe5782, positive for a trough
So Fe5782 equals 0.15 nm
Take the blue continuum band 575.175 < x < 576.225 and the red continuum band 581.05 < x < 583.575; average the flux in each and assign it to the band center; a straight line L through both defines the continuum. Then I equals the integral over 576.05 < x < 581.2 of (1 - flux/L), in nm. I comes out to 0.25 nm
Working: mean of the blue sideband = 10.6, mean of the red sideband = 10.9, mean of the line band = 10.2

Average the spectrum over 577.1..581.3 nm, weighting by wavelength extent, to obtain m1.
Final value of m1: 10.1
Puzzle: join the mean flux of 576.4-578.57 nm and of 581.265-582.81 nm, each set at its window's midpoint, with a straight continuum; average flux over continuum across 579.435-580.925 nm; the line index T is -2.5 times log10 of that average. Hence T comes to 0.03 mag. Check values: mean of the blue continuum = 10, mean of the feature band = 10.3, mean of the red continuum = 11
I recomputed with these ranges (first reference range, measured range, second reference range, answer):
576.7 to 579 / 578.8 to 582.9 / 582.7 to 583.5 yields -0.07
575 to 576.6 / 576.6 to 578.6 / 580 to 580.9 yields 0.12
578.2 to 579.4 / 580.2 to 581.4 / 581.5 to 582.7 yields -0.04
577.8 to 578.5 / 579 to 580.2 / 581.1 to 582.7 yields -0.01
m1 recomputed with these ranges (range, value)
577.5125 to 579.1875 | 9.69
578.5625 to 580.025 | 9.97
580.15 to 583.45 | 10.9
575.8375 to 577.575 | 10.5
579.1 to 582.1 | 10.5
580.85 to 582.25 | 10.8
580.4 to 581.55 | 10.9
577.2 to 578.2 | 9.9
